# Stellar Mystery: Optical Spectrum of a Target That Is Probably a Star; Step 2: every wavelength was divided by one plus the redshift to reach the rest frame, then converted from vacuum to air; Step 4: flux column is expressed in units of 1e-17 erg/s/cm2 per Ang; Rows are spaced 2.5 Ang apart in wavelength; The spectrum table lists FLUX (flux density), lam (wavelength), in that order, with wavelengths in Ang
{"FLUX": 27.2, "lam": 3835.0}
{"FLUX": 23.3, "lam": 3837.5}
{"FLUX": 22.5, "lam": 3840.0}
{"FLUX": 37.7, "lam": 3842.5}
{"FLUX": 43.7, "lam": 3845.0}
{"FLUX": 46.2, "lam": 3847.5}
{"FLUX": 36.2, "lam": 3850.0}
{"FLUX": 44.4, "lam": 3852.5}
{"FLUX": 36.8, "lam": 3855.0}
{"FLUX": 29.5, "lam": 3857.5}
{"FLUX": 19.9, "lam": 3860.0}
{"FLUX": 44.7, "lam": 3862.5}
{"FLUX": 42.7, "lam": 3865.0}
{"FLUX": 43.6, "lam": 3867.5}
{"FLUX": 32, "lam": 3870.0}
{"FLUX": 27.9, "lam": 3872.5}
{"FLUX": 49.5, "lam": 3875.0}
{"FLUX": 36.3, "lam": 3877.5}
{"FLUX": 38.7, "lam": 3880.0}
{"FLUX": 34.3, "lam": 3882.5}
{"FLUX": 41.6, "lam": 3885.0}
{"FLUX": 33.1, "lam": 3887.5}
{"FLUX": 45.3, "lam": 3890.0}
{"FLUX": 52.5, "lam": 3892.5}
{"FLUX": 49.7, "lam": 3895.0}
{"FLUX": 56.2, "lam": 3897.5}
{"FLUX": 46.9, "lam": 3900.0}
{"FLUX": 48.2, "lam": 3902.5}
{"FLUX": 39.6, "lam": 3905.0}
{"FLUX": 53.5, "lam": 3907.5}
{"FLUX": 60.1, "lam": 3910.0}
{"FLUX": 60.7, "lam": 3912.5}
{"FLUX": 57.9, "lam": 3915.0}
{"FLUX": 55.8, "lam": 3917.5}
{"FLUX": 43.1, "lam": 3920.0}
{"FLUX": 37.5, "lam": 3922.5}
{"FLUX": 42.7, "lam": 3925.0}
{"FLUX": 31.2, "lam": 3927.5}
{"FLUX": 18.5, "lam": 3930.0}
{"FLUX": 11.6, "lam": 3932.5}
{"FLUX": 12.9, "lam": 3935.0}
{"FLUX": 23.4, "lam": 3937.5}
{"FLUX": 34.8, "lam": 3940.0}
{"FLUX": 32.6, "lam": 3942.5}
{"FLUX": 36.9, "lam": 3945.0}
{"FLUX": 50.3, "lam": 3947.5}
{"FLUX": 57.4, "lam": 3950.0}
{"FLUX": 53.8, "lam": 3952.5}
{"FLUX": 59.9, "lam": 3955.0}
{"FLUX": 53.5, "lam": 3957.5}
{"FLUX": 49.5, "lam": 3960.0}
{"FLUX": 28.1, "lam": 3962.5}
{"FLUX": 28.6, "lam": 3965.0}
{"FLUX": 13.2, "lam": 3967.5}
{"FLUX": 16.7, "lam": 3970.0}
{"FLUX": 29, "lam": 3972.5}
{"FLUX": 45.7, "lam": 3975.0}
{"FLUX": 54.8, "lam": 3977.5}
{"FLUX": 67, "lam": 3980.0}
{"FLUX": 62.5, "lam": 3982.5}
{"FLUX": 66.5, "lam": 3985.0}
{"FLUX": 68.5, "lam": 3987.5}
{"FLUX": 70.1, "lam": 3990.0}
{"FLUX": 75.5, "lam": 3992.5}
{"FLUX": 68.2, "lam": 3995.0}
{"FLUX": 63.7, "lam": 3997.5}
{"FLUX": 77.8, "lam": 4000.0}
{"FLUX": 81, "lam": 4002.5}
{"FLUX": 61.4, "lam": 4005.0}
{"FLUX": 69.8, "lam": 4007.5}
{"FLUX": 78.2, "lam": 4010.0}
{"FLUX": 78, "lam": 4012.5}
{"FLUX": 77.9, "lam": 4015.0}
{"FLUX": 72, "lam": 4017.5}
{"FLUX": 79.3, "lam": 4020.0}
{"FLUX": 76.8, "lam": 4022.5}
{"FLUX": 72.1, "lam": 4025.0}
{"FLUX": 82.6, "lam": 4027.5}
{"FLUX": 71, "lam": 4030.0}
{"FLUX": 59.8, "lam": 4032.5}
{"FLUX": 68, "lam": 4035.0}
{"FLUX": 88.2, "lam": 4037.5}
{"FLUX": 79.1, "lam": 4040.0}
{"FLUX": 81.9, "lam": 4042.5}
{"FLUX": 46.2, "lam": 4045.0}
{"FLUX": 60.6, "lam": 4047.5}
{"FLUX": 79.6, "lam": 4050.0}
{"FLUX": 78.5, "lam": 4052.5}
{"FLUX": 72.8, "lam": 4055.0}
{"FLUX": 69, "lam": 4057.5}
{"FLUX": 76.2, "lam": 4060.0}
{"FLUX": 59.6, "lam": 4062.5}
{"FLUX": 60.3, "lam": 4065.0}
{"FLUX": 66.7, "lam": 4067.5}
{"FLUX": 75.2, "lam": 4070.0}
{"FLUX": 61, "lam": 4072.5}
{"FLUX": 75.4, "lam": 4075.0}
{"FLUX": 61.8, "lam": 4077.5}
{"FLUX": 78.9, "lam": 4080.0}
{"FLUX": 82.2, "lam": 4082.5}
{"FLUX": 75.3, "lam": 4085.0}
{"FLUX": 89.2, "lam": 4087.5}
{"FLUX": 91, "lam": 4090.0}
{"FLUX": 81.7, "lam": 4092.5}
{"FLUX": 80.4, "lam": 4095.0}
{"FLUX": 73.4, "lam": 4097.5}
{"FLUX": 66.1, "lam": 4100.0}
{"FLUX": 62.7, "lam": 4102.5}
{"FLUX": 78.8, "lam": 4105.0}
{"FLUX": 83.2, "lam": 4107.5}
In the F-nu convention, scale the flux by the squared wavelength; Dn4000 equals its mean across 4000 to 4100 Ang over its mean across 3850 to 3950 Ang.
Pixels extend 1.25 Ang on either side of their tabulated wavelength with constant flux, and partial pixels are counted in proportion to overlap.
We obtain 2.0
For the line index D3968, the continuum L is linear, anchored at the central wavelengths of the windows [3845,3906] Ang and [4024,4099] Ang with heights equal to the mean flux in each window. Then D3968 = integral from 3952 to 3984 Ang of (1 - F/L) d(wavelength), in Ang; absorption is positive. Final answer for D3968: 7.7 Ang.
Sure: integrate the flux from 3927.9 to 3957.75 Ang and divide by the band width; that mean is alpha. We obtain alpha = 36.4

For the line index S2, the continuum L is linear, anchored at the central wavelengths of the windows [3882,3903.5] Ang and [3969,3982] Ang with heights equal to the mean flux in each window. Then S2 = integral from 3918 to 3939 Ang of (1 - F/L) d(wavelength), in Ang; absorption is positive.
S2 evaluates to 7.6 Ang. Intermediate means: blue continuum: 45.7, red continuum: 44.3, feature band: 28.7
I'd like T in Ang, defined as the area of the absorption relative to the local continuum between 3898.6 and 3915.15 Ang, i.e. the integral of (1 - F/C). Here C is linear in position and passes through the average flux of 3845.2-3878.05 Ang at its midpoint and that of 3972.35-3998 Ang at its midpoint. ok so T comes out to -1.82 Ang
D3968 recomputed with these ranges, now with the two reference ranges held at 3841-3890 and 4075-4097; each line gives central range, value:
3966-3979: 5.8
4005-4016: -1.5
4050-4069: 1.2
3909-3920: -2.3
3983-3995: -1.6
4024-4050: -0.4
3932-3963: 8.1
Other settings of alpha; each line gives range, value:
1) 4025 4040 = 74.2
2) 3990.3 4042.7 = 74.2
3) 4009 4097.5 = 73.9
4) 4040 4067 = 68.9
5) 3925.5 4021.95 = 51.7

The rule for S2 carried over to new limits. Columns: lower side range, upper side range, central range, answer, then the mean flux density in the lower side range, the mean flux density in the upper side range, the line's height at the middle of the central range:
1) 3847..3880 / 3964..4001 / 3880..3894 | -0.2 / 37.5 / 53.9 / 40.7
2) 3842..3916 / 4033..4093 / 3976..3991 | -1.1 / 43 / 73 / 60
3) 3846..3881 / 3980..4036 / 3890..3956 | 9.8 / 37.8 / 71.8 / 51.8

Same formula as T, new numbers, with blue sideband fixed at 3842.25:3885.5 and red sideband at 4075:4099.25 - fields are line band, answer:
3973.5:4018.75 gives -4.53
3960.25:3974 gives 7.59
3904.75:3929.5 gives -0.07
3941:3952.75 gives 1.77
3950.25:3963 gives 0.94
